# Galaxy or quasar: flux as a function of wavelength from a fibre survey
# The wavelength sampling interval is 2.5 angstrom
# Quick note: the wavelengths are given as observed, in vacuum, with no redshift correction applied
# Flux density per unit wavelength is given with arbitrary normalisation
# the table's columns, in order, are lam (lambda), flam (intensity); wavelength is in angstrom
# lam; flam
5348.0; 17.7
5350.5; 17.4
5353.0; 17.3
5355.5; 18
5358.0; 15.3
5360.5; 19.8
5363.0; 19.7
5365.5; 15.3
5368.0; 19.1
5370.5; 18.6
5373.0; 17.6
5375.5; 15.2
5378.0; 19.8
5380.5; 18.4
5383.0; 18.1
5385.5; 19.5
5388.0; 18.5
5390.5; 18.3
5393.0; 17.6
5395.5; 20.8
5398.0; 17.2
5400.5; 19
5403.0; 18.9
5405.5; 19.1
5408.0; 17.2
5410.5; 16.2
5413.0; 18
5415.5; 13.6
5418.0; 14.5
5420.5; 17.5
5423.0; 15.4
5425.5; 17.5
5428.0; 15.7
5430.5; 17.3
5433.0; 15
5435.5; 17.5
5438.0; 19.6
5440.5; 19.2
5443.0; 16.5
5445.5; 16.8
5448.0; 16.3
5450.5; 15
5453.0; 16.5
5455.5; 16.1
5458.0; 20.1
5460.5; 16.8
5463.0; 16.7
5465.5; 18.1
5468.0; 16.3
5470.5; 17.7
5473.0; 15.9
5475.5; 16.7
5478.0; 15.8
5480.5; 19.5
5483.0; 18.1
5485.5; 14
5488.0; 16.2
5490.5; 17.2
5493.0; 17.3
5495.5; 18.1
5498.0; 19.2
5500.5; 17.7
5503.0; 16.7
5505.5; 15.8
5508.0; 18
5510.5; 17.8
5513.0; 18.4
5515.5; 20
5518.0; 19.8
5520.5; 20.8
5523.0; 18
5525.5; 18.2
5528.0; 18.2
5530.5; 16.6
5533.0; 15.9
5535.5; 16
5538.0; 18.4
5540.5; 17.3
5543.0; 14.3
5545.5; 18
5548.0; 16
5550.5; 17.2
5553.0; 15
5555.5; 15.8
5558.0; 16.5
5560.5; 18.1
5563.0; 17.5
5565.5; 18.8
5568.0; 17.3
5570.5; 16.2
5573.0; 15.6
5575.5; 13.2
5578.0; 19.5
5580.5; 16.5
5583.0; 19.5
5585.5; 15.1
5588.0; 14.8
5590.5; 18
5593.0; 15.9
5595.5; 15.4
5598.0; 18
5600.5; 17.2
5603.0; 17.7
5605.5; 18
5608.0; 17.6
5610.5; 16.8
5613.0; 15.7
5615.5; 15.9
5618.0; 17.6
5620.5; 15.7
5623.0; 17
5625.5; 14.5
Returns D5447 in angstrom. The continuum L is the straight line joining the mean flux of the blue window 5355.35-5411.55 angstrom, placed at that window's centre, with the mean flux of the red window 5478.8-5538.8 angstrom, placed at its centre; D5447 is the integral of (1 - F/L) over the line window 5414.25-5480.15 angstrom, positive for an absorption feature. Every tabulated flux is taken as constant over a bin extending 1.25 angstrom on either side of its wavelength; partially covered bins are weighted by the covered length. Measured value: 4.4 angstrom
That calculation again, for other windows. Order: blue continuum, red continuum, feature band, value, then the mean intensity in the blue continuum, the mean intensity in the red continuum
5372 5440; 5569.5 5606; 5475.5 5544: -1.9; 17.5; 16.7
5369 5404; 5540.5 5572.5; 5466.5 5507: 0.9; 18.4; 16.7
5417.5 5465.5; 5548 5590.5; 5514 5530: -2.2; 16.9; 16.7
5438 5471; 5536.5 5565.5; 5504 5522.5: -1.8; 17.2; 16.8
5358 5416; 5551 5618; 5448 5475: 1.1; 18.1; 16.8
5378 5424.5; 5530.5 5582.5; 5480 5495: 0.1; 17.7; 16.7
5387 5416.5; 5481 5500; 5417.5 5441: 1.0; 17.9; 17.3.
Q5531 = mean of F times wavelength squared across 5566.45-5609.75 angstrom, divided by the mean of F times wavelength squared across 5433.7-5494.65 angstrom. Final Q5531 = 1.03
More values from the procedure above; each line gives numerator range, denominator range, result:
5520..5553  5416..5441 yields 1.06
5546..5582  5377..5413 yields 0.96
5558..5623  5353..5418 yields 1.02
